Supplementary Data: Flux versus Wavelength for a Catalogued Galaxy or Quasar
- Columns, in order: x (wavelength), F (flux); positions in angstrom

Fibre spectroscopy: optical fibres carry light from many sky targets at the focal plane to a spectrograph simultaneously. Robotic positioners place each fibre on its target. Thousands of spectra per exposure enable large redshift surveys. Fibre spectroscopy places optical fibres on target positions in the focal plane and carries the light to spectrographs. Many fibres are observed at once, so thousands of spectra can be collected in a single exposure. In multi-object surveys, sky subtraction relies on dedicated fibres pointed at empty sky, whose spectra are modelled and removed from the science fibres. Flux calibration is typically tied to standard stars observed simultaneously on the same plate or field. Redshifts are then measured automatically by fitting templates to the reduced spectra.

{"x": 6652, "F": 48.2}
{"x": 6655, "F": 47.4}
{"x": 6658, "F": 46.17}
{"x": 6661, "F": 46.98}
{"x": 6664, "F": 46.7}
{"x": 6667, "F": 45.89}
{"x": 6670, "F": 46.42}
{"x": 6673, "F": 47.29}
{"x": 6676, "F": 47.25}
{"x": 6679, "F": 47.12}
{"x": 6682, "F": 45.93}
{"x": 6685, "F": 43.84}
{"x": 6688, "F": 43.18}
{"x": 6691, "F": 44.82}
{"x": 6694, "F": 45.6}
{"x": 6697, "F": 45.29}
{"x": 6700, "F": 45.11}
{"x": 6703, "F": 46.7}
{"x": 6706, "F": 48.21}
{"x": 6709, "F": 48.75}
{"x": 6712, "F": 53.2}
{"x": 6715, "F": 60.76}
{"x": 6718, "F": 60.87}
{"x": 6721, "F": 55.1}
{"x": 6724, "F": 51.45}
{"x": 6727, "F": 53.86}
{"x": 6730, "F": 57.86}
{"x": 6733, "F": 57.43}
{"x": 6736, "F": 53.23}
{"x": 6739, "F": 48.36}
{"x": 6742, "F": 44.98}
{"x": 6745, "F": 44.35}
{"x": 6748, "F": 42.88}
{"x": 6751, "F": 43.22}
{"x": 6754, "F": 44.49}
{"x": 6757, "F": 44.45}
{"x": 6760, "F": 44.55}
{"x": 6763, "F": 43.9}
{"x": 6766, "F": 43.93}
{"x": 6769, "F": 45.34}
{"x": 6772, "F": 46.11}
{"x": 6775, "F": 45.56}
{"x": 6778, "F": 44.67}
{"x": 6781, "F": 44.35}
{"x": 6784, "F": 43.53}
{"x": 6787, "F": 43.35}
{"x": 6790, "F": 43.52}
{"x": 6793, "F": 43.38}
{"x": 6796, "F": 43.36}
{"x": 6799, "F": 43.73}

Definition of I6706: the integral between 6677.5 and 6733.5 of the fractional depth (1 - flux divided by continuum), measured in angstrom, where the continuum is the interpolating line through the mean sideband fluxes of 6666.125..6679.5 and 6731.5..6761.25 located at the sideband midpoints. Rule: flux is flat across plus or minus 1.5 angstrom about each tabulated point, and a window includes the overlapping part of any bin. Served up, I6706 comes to -3.98 angstrom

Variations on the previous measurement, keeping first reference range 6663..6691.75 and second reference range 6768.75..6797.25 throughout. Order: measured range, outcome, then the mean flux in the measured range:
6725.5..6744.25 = -3.0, 52.3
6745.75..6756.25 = 0.3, 43.7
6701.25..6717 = -2.2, 51.7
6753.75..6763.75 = 0.1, 44.4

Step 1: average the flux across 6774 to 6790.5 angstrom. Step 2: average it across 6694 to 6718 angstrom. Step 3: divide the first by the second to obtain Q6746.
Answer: 0.9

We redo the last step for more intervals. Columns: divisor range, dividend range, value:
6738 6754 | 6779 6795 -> 0.98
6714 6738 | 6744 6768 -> 0.78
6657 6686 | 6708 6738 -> 1.19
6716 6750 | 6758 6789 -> 0.86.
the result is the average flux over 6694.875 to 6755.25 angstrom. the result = 50.3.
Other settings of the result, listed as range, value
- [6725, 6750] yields 50.2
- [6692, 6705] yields 45.7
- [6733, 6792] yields 45.3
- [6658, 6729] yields 48.7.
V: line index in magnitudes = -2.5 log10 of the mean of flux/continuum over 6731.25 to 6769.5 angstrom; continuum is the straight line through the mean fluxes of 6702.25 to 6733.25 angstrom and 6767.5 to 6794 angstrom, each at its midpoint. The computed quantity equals 0.06 mag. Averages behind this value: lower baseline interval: 54.1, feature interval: 46.3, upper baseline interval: 44.4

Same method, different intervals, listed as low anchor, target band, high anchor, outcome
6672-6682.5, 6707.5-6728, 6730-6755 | -0.153 mag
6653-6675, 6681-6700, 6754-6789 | 0.034 mag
